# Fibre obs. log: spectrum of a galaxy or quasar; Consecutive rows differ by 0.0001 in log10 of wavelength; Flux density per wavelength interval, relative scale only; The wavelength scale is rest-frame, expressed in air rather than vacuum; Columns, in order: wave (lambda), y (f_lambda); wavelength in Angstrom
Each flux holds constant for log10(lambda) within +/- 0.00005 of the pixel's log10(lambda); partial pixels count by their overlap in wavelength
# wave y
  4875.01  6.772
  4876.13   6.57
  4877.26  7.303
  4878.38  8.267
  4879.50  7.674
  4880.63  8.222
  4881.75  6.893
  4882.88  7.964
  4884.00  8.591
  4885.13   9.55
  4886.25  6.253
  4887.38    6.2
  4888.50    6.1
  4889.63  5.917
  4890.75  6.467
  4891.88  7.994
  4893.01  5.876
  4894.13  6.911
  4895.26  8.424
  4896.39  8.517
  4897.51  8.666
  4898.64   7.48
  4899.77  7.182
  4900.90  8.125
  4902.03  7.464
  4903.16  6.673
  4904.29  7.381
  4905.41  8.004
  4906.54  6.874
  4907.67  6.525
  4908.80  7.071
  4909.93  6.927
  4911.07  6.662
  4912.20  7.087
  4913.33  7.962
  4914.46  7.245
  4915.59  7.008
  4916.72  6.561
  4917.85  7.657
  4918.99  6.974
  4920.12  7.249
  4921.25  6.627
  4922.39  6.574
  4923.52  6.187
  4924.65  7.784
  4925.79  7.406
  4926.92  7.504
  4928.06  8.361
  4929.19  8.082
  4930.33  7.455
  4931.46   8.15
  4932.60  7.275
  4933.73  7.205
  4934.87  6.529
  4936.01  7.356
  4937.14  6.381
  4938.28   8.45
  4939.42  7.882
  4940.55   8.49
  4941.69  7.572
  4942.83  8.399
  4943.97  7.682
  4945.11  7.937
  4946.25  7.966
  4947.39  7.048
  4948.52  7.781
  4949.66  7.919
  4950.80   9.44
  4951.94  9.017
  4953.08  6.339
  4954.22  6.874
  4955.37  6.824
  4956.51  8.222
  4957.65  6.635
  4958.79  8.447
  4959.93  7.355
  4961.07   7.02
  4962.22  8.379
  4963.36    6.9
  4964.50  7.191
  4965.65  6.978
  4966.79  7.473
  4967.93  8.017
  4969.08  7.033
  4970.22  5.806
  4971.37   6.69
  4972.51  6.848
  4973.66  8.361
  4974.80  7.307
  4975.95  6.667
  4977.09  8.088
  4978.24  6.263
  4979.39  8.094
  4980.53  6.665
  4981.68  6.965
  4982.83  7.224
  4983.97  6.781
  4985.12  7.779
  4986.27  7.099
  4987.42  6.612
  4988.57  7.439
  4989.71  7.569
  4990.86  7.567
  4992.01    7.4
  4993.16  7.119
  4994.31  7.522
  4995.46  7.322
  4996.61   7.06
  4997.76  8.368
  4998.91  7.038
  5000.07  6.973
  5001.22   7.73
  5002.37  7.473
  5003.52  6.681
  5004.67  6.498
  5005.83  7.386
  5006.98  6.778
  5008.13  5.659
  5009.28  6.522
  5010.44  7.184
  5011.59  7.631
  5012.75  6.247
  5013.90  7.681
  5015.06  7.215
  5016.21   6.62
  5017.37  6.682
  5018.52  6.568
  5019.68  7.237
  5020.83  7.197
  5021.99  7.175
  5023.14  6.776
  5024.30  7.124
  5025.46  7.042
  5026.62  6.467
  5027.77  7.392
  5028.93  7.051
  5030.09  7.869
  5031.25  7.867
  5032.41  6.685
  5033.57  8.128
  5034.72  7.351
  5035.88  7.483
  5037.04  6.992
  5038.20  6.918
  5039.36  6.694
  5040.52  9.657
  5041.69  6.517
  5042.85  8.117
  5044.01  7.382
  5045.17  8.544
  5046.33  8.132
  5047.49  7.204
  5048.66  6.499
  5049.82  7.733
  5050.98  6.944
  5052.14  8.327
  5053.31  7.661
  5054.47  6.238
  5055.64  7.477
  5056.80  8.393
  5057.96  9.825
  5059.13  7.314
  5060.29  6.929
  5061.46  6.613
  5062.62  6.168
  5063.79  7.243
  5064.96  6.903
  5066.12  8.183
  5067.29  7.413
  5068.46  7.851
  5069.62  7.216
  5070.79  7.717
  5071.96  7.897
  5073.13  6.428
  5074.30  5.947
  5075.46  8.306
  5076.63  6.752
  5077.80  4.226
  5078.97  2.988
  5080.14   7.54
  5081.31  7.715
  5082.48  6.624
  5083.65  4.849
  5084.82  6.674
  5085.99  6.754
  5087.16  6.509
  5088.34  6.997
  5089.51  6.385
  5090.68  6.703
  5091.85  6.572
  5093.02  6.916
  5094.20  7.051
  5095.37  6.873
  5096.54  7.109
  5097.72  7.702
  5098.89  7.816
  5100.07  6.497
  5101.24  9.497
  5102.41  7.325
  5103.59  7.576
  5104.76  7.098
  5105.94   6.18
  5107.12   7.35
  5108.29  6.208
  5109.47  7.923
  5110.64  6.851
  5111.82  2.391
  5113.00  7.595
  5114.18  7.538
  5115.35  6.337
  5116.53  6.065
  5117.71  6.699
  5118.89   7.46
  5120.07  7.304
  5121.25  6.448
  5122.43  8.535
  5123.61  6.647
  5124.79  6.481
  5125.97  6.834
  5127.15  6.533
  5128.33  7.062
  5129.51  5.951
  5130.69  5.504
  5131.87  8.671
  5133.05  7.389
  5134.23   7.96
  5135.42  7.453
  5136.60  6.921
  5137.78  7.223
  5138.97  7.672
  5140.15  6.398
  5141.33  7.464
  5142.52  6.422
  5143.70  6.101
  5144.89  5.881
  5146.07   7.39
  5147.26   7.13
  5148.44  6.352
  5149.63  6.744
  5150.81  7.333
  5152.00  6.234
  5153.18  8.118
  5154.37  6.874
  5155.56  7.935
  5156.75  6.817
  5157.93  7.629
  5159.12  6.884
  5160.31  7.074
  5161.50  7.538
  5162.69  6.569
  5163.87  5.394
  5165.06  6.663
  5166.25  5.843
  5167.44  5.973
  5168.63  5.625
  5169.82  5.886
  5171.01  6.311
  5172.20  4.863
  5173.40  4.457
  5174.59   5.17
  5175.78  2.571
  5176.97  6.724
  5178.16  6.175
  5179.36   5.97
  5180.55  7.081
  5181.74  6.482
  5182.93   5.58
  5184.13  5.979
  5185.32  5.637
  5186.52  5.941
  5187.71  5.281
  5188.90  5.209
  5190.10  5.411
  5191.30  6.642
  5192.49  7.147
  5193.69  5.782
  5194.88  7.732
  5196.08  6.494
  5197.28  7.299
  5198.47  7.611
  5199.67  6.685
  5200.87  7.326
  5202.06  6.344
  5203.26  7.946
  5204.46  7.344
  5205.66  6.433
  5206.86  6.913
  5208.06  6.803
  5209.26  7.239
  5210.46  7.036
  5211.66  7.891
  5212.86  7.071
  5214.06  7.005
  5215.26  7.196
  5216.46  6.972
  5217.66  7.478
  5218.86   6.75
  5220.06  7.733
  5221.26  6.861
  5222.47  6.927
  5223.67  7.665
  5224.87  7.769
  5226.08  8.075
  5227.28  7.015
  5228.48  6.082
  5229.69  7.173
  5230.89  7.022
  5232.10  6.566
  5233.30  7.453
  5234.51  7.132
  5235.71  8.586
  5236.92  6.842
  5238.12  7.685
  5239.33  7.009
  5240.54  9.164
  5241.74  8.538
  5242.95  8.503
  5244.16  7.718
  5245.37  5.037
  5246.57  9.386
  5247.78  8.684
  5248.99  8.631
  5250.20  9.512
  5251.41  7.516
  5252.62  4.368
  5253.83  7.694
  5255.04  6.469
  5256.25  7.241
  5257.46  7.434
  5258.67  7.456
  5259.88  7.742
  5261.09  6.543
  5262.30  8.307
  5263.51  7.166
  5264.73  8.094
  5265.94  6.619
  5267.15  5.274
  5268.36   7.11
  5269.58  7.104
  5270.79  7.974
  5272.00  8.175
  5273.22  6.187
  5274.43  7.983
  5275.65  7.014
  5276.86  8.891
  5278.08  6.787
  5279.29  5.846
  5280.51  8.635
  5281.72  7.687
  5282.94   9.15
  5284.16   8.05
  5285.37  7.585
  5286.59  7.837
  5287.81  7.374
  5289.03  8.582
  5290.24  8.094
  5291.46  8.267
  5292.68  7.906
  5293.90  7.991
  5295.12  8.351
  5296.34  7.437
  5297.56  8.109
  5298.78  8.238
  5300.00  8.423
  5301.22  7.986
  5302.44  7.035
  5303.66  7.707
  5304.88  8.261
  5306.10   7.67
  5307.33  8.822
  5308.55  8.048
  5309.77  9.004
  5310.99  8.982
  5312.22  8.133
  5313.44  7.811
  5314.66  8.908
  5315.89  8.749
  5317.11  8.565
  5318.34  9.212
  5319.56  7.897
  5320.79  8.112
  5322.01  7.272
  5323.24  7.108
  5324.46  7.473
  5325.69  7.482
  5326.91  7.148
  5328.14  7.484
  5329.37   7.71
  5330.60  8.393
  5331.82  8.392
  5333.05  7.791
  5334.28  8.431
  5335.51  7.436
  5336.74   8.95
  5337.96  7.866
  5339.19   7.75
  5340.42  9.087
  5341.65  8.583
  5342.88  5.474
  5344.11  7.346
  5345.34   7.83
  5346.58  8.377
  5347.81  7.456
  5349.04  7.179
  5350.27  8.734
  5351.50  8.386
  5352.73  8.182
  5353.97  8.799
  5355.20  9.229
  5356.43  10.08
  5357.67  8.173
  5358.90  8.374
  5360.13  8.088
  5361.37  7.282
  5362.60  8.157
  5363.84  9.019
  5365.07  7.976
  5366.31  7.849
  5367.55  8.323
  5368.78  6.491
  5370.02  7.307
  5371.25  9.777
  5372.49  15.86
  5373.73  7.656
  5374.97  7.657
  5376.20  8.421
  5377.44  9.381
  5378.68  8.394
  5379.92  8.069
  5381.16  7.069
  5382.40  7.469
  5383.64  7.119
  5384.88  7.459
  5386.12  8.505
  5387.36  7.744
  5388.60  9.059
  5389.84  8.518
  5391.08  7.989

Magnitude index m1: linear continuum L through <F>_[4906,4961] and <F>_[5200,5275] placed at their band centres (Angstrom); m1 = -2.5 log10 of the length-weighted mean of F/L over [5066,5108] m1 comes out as 0.073 mag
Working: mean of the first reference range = 7.43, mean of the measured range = 6.9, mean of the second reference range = 7.34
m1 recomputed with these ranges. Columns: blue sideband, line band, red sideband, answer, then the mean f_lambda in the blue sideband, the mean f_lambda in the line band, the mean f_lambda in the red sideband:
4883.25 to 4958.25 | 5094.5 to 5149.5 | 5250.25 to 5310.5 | 0.09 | 7.41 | 6.95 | 7.64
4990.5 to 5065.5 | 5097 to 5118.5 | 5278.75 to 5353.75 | 0.08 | 7.26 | 6.93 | 8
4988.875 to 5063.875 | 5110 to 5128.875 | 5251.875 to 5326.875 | 0.12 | 7.28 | 6.68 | 7.73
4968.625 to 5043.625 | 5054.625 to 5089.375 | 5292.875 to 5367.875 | 0.06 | 7.17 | 6.93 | 8.1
